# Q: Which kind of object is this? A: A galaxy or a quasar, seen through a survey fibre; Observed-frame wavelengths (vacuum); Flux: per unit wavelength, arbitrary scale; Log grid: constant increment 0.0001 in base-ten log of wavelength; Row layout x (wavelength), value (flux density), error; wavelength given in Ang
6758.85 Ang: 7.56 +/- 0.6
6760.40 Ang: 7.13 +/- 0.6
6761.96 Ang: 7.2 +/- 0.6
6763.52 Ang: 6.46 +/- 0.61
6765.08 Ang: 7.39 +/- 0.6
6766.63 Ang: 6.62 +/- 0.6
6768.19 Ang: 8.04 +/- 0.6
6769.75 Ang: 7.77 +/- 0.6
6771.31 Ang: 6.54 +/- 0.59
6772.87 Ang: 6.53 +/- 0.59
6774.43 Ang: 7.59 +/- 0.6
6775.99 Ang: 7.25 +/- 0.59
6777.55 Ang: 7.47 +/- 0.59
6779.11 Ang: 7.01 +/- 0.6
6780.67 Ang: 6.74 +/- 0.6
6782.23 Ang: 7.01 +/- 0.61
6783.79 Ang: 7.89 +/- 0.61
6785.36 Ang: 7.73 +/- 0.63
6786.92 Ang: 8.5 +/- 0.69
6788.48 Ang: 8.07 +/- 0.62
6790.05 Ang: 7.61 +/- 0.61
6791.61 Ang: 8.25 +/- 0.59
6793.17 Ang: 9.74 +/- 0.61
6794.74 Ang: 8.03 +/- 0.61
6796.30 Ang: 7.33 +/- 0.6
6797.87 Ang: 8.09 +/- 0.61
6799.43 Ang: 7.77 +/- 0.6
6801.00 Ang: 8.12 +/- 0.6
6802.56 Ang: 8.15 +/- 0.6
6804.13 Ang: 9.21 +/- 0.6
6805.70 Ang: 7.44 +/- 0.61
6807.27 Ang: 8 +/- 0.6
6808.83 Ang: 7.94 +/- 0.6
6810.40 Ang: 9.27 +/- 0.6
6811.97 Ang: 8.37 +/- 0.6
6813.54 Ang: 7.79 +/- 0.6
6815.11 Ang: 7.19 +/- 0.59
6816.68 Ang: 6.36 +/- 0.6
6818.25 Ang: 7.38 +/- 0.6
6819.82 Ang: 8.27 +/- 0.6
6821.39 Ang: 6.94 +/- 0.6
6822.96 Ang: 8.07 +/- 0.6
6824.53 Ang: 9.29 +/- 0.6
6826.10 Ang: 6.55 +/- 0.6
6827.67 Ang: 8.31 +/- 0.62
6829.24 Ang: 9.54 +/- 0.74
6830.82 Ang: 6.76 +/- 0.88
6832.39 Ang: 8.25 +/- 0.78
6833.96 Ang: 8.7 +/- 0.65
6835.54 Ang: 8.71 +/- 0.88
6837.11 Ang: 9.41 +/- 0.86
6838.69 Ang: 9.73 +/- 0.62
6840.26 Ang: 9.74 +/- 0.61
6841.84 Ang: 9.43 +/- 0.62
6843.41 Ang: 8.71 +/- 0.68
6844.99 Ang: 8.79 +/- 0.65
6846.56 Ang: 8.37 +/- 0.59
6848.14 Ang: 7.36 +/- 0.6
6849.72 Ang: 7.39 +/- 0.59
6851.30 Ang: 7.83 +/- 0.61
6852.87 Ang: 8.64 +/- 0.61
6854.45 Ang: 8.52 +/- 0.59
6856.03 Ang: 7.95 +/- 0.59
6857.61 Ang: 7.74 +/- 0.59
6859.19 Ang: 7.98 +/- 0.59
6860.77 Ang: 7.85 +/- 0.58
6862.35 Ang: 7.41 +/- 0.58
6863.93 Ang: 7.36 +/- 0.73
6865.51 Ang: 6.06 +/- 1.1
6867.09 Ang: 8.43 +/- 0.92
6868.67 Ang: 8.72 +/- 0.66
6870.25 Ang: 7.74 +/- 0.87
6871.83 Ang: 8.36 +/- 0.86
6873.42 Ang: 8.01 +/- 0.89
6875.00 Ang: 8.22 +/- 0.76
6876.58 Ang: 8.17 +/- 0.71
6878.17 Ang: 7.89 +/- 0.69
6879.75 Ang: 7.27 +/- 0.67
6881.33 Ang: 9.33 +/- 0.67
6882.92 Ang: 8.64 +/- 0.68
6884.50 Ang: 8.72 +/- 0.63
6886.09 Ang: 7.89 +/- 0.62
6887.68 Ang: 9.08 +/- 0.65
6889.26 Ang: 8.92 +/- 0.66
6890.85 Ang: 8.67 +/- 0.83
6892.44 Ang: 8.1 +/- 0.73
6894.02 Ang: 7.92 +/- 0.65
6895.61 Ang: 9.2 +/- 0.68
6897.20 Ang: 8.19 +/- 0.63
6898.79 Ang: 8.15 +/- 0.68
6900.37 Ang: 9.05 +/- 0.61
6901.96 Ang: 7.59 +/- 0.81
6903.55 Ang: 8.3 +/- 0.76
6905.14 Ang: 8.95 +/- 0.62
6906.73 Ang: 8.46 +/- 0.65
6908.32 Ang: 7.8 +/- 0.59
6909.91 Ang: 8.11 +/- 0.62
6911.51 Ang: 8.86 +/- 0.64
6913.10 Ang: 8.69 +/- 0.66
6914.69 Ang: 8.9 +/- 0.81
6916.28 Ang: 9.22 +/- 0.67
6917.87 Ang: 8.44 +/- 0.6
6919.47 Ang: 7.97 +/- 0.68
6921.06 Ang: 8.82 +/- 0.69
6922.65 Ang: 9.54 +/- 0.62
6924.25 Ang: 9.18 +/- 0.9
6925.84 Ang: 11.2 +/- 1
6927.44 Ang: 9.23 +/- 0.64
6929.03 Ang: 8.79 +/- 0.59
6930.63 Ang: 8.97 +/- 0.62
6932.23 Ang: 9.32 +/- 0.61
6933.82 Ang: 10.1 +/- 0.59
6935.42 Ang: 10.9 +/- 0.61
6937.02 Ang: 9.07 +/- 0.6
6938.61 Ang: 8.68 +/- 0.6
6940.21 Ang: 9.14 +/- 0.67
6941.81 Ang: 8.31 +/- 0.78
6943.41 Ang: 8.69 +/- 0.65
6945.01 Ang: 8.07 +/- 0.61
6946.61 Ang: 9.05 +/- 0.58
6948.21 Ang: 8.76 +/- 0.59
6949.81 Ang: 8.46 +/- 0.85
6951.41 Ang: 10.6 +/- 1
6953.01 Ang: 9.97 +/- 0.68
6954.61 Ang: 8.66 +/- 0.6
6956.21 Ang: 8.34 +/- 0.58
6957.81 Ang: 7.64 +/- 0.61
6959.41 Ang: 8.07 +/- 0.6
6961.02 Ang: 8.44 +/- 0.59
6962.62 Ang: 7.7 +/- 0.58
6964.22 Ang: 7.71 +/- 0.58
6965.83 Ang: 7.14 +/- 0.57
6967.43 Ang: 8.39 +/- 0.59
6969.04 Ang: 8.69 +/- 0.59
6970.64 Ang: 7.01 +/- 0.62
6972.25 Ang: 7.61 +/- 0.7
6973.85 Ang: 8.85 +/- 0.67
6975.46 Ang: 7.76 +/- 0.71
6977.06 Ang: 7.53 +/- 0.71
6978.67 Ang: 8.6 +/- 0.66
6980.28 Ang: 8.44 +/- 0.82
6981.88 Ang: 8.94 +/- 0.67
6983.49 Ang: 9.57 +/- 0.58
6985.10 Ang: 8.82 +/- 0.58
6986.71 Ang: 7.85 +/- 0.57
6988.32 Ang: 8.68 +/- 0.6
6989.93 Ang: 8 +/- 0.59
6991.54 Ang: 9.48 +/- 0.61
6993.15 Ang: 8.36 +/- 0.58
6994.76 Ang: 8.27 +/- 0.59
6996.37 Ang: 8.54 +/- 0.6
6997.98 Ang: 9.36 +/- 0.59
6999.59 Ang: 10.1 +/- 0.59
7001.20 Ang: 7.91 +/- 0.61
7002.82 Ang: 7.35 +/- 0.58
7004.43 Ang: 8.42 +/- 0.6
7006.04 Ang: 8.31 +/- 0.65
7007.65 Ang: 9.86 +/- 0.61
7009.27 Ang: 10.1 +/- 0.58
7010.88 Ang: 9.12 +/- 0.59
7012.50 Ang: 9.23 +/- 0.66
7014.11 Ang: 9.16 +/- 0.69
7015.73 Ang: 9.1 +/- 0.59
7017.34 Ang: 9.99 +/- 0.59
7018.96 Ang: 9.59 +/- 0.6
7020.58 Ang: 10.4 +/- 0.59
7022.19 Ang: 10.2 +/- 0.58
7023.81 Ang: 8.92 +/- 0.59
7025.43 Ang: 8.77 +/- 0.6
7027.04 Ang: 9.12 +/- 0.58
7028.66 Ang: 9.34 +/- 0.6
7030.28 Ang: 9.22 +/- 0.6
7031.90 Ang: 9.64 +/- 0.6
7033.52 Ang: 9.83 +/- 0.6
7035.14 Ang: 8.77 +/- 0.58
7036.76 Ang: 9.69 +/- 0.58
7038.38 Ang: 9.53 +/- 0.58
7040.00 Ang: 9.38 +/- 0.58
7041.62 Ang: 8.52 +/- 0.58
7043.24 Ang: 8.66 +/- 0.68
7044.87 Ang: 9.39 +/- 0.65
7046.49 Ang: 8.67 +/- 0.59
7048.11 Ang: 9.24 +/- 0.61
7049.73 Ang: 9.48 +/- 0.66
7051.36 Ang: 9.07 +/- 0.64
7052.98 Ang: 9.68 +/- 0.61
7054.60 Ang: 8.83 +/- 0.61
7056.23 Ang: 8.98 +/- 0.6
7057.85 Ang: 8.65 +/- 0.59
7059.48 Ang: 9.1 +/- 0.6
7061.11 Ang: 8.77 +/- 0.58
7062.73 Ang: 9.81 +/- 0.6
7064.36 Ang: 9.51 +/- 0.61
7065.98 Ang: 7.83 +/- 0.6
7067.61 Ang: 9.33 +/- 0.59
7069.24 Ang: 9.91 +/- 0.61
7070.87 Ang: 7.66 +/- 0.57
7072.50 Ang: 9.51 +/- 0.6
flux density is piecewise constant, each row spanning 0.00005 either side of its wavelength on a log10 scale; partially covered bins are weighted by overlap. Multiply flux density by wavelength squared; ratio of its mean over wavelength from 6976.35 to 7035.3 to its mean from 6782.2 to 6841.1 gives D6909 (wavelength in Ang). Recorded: 1.2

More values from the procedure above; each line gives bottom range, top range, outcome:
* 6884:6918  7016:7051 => 1.14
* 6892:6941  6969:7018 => 1.00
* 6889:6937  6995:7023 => 1.07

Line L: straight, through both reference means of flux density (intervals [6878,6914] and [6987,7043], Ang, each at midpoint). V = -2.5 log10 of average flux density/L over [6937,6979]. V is 0.05 mag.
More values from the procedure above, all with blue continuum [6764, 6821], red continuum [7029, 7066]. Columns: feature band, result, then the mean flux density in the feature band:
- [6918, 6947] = -0.08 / 9.15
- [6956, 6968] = 0.10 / 7.9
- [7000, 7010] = 0.03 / 8.7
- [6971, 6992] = 0.05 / 8.42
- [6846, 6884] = 0.02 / 7.97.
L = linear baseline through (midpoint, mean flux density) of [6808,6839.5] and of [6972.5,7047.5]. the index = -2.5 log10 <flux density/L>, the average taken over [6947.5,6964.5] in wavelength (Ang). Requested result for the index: 0.02 mag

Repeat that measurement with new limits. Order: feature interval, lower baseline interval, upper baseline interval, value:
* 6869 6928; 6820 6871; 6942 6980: -0.04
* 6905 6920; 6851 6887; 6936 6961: -0.01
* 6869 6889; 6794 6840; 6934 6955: 0.04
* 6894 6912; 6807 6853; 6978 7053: 0.02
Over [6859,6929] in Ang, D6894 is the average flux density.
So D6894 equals 8.43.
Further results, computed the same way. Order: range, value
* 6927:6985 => 8.64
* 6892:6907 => 8.4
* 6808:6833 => 7.89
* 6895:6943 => 8.9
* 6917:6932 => 9.13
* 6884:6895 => 8.47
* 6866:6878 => 8.16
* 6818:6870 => 8.19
